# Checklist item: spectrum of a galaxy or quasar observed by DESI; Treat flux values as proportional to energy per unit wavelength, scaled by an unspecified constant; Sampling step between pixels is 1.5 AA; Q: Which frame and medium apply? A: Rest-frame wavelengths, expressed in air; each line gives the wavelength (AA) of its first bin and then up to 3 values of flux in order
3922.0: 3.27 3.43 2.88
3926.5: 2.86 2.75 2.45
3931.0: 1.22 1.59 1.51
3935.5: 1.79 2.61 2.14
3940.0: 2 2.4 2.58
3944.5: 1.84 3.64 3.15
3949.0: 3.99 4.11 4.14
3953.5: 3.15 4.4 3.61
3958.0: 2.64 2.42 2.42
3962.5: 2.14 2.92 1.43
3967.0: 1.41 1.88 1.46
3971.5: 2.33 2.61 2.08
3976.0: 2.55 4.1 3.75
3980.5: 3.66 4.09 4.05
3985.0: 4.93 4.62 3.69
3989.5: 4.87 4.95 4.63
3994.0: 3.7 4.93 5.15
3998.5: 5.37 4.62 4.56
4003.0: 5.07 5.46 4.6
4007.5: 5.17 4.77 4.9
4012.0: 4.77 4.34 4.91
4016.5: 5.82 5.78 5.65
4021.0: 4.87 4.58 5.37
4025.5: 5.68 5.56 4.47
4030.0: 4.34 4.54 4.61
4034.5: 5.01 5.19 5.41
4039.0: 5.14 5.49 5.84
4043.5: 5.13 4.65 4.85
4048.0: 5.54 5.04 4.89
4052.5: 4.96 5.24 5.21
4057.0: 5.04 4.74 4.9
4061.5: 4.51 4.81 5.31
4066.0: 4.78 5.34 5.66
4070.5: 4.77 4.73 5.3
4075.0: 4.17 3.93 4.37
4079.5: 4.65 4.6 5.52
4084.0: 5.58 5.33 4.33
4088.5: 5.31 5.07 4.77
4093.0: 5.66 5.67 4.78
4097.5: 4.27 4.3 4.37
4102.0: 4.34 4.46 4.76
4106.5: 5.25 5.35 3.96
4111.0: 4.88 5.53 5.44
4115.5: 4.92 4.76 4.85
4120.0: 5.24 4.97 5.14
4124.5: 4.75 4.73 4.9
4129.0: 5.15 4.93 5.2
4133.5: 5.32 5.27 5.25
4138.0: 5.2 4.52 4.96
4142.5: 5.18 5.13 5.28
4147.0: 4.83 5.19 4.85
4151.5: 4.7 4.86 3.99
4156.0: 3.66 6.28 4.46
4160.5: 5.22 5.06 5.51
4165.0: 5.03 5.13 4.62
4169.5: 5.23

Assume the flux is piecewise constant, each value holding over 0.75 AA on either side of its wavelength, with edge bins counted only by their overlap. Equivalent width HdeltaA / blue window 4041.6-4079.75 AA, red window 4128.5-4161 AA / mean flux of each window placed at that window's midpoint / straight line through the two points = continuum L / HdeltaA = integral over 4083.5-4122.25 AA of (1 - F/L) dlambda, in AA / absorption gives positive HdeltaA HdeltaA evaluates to 0.2 AA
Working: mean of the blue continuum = 4.93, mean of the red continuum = 4.97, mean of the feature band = 4.92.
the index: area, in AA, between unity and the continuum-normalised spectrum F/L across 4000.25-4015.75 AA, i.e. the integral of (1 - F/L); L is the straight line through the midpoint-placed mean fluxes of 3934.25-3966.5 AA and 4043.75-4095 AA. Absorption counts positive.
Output -4.01 AA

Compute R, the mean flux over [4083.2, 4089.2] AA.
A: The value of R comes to 5.14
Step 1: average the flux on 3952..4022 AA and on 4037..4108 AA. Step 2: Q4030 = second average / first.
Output 1.3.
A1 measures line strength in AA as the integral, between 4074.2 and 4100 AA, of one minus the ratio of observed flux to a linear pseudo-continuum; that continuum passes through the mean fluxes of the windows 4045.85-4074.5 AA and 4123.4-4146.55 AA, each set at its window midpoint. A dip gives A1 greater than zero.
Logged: 1.0 AA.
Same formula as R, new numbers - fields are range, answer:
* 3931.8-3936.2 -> 1.63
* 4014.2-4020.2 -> 5.53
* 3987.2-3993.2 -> 4.53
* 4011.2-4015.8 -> 4.69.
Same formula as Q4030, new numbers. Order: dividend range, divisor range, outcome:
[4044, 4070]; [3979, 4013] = 1.08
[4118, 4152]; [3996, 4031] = 1.00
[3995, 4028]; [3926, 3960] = 1.86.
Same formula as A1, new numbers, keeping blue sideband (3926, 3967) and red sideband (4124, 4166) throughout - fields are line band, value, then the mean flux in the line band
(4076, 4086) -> -1.5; 4.87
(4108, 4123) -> -1.1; 4.98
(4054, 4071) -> -4.3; 5.02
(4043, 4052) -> -2.8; 5.01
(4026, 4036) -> -3.2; 4.81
